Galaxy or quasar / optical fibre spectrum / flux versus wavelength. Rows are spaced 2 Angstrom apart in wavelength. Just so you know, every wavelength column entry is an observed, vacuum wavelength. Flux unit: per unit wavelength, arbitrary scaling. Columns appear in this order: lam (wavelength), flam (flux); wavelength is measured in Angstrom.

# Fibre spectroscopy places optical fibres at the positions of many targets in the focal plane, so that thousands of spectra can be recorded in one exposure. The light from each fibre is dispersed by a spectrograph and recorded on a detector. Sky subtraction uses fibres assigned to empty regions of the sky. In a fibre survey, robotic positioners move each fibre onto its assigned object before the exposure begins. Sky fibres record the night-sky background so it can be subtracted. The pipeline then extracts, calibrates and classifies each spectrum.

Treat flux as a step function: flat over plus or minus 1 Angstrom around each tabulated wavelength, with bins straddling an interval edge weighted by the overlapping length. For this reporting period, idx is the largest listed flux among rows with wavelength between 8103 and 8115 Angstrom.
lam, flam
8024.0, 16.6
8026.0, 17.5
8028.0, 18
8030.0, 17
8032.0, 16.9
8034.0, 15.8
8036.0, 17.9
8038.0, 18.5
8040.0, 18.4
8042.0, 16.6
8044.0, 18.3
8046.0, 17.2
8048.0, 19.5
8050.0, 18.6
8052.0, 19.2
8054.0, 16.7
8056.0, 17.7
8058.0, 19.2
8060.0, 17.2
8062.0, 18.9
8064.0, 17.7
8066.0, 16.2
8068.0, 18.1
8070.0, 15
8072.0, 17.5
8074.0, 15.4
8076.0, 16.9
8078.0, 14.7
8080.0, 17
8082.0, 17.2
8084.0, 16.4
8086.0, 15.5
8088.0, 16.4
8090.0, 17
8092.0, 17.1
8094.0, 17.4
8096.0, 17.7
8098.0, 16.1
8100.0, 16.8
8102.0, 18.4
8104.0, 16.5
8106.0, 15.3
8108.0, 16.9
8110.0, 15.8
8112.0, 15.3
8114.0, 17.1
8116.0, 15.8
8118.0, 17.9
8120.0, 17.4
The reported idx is 17.1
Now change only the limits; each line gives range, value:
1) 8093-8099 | 17.7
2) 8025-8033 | 18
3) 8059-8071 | 18.9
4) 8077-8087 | 17.2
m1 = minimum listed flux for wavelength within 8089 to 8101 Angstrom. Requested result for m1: 16.1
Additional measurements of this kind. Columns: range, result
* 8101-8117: 15.3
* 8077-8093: 14.7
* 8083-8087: 15.5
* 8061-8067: 16.2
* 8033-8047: 15.8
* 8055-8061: 17.2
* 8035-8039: 17.9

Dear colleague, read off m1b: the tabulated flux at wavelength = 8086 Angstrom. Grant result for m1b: 15.5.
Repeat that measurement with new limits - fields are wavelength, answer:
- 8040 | 18.4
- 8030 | 17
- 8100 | 16.8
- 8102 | 18.4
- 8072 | 17.5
